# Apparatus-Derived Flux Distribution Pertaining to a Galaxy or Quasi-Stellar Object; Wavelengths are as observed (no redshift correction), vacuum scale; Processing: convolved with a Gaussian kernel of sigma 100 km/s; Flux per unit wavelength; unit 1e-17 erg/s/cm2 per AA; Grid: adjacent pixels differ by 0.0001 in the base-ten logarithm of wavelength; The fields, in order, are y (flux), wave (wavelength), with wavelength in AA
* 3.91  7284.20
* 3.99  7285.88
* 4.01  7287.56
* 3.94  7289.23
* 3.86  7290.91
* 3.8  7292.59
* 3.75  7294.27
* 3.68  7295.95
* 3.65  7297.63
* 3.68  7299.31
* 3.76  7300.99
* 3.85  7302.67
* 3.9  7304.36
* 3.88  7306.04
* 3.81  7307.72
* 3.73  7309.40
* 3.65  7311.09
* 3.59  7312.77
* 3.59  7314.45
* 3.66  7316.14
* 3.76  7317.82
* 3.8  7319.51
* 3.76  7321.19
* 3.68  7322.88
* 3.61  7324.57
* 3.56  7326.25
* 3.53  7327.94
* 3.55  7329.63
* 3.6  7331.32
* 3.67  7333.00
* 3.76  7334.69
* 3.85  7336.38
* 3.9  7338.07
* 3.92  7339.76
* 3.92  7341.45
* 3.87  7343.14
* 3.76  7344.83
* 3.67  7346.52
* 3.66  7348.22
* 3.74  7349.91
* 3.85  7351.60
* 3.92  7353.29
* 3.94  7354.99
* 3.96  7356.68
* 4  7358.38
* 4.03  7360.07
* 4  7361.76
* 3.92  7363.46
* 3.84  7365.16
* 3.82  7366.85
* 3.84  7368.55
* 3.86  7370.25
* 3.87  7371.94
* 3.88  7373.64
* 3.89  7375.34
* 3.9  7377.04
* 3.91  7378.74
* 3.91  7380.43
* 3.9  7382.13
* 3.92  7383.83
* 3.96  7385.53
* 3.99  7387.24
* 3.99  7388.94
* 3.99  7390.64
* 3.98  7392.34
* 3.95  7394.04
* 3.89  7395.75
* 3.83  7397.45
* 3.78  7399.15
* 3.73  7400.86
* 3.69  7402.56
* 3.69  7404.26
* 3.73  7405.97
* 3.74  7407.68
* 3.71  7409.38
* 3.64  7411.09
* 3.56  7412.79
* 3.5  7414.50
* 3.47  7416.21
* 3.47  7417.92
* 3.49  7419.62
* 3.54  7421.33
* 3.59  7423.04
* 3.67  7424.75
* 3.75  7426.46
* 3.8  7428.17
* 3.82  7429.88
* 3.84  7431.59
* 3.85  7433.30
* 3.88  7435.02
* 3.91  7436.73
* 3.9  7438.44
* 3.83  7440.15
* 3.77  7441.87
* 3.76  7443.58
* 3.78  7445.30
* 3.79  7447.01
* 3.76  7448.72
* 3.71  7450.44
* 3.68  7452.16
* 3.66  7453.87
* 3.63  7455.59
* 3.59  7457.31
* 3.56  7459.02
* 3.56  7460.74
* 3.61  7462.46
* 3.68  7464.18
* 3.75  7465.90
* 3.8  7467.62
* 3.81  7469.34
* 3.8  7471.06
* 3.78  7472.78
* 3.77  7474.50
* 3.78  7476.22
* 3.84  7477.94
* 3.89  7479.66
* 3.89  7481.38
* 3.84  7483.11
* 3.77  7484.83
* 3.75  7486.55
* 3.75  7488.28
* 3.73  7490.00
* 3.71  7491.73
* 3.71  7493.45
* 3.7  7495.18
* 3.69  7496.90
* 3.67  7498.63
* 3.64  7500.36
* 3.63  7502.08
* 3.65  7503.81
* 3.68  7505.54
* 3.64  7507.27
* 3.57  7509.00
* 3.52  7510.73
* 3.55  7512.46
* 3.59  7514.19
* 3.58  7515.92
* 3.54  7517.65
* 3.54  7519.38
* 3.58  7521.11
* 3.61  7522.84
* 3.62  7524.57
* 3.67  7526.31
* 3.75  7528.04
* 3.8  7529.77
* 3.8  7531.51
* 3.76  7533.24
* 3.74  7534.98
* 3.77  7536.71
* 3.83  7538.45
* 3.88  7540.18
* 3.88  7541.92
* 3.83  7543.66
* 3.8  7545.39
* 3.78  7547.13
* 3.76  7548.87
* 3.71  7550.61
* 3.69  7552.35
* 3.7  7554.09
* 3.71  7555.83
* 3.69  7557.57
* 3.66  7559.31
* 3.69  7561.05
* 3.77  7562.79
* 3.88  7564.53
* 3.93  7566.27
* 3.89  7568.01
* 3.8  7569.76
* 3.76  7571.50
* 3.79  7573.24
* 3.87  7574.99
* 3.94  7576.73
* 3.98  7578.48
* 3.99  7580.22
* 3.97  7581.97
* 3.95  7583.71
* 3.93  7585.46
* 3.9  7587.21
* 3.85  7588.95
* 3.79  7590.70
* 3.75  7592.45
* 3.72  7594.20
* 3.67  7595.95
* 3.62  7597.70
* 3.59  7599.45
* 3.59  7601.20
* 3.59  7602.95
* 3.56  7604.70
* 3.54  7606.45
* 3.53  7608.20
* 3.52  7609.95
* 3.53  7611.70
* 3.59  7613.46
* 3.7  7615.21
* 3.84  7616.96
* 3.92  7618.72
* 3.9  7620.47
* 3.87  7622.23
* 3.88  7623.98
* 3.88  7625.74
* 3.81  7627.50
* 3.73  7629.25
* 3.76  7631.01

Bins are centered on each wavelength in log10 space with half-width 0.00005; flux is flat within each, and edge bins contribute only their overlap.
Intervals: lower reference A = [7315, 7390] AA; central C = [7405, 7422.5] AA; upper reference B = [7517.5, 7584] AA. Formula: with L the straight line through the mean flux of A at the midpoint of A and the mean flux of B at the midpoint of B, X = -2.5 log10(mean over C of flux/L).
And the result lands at 0.07 mag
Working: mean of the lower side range 3.83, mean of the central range 3.59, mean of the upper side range 3.78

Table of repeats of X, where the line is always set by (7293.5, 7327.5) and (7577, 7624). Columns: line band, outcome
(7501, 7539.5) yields 0.025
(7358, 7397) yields -0.056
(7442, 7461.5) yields 0.014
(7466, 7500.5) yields -0.009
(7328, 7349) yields -0.010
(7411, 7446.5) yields 0.006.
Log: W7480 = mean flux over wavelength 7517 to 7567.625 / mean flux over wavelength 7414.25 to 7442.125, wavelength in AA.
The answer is 1.01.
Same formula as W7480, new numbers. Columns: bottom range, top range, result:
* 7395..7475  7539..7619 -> 1.01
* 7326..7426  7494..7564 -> 0.97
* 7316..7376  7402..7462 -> 0.97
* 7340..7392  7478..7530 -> 0.94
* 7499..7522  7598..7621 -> 1.01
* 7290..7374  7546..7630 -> 1.00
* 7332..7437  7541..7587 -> 1.00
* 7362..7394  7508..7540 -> 0.94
